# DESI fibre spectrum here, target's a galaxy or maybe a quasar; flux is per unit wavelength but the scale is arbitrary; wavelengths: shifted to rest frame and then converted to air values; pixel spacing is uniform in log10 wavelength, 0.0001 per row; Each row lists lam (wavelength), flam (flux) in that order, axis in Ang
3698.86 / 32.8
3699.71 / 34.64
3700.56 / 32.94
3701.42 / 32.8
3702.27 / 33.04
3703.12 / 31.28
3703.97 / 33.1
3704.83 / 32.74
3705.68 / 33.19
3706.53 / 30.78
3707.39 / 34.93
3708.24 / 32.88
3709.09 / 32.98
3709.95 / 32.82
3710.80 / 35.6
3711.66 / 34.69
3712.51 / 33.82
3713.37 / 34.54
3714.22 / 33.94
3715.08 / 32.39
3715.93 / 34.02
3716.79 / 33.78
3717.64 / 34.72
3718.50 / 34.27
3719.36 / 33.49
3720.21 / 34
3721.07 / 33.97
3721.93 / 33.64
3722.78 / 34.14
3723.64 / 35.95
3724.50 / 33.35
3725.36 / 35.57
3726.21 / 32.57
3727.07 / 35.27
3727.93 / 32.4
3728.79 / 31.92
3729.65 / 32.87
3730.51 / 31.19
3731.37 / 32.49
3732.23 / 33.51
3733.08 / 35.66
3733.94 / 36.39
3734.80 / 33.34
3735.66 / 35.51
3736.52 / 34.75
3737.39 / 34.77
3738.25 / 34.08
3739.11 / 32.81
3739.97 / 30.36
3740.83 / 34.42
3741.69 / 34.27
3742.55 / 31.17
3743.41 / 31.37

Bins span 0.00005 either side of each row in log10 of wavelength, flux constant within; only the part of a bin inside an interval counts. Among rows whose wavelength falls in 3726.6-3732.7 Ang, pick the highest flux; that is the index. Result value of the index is 35.27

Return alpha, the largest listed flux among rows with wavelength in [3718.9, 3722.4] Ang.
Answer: 34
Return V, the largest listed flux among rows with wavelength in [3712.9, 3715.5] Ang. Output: 34.54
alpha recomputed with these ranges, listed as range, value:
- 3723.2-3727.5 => 35.95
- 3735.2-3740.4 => 35.51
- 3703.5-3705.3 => 33.1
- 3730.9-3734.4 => 36.39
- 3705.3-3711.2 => 35.6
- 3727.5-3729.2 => 32.4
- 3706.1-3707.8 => 34.93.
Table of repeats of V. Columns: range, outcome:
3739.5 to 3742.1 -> 34.42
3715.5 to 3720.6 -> 34.72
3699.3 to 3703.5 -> 34.64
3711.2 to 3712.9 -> 34.69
